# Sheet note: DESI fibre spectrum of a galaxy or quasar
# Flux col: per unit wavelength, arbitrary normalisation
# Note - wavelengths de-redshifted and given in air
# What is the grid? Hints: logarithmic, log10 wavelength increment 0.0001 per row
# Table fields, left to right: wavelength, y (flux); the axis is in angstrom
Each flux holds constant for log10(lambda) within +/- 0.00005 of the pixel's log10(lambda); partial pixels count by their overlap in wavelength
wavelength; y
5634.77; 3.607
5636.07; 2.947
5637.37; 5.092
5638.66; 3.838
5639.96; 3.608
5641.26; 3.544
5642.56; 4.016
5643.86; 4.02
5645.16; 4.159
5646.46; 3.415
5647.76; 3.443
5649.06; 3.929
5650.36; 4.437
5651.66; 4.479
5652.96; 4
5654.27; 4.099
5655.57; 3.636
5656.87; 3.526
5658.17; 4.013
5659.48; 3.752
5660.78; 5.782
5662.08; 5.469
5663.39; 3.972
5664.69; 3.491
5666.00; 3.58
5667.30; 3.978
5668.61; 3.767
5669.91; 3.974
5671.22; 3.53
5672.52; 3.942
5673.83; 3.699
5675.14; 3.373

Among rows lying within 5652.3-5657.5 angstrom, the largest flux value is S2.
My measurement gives 4.099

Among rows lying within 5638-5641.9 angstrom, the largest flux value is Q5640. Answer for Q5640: 3.838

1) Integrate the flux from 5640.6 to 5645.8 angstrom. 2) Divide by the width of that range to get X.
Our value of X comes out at 3.93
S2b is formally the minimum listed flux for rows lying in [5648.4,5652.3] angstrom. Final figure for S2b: 3.929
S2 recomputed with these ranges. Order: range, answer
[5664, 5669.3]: 3.978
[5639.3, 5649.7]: 4.159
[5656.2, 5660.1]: 4.013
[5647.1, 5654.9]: 4.479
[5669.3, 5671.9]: 3.974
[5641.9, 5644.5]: 4.02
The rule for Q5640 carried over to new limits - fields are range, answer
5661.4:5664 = 5.469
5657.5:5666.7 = 5.782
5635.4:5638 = 5.092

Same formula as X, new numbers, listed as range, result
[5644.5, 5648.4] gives 3.67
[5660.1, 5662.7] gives 5.62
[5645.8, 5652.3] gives 3.94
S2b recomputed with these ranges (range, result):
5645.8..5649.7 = 3.415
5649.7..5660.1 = 3.526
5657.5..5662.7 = 3.752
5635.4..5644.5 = 2.947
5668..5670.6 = 3.767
